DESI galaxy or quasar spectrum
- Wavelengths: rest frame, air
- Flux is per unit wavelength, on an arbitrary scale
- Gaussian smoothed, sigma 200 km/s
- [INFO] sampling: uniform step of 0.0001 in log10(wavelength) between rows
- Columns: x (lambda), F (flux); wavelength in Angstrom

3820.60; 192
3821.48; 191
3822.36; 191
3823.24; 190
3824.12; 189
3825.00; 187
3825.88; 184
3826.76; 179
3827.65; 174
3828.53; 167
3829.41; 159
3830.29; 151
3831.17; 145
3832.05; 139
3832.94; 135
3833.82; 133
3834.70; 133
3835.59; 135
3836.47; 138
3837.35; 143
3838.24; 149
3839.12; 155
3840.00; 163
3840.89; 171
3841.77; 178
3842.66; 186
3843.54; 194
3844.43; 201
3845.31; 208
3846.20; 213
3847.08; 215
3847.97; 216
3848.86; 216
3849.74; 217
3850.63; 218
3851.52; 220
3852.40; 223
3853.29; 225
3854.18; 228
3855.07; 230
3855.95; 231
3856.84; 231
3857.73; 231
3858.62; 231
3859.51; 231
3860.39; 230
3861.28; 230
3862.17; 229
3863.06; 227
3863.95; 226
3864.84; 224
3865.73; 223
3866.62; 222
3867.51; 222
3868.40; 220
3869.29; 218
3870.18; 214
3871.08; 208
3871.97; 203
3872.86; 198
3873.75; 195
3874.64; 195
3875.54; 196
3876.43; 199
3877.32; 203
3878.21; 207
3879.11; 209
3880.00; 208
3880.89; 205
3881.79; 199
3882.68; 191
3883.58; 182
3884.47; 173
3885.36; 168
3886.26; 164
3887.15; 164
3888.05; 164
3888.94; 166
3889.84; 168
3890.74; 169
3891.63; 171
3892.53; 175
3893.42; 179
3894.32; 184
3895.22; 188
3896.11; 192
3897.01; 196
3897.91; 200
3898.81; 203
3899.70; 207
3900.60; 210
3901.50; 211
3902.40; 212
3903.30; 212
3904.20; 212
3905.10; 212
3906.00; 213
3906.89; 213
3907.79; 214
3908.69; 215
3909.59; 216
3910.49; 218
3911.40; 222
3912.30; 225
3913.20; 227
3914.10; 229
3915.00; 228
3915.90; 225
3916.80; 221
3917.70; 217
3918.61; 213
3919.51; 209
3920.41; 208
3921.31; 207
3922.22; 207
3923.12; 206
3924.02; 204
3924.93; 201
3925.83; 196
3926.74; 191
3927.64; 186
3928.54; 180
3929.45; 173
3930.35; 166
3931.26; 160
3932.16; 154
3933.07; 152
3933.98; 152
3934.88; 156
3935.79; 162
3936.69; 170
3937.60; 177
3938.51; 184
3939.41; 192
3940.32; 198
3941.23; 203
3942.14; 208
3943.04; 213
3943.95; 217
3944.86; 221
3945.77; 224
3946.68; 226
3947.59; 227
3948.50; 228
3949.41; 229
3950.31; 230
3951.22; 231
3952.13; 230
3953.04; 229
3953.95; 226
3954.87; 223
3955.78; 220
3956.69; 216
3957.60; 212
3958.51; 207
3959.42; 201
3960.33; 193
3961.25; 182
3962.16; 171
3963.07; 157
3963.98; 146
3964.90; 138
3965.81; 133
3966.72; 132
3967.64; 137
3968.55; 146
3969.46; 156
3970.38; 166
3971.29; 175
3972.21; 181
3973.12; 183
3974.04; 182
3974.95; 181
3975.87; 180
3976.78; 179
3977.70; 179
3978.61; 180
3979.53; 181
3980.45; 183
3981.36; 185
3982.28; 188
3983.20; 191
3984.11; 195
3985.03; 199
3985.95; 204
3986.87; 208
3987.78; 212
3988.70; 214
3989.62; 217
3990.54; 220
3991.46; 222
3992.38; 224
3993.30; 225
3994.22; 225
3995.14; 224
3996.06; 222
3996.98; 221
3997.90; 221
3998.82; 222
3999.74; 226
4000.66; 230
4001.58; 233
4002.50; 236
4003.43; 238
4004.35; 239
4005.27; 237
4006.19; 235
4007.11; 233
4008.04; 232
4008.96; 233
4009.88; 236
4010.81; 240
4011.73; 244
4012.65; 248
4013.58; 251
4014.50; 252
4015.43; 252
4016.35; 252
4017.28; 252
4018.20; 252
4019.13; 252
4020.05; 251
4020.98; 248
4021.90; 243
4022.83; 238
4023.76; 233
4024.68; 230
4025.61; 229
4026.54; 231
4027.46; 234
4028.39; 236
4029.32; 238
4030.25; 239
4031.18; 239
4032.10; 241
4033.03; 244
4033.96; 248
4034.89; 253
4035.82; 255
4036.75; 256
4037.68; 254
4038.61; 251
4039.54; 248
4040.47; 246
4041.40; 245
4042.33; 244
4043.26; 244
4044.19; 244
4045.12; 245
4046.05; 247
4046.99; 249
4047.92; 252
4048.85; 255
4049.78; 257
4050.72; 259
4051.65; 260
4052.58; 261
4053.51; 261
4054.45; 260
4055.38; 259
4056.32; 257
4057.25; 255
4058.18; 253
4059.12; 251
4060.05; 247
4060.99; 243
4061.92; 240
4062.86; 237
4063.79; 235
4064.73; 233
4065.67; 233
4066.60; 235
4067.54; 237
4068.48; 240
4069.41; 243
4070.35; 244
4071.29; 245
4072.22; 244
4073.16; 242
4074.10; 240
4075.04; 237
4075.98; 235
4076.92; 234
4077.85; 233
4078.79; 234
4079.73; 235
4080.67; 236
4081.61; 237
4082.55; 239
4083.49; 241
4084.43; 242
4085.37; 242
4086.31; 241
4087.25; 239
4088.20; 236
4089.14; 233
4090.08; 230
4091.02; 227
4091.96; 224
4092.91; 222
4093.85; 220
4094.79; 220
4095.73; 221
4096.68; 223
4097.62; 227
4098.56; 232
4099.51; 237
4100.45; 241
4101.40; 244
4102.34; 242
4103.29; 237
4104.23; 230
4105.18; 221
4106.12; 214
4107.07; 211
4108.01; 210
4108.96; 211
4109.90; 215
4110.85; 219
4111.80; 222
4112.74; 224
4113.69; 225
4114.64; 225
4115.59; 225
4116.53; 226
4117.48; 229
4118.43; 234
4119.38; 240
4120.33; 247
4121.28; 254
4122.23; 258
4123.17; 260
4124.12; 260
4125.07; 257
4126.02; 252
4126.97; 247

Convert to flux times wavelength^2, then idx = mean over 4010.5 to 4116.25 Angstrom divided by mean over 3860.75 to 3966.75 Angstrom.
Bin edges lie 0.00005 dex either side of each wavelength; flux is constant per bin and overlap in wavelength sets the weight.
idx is 1.3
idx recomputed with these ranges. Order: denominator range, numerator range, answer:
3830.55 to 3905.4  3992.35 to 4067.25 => 1.34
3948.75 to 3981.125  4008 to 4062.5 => 1.38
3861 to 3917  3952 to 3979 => 0.92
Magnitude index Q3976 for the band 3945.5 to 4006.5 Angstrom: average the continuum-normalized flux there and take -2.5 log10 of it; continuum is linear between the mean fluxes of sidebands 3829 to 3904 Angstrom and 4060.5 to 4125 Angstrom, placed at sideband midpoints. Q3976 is 0.06 mag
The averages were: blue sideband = 195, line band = 202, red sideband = 234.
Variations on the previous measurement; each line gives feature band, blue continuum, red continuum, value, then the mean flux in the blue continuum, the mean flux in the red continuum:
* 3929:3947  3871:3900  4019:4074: 0.12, 188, 246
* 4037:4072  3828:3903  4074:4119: -0.11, 194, 230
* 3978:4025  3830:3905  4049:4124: -0.02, 195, 237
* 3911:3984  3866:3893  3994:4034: 0.12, 193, 238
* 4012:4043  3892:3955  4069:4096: -0.10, 203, 235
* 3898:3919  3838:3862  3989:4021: 0.02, 210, 235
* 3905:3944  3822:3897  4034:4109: 0.05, 192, 240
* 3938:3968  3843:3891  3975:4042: 0.11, 207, 228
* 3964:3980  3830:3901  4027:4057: 0.35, 195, 249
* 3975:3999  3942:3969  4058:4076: 0.03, 198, 241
